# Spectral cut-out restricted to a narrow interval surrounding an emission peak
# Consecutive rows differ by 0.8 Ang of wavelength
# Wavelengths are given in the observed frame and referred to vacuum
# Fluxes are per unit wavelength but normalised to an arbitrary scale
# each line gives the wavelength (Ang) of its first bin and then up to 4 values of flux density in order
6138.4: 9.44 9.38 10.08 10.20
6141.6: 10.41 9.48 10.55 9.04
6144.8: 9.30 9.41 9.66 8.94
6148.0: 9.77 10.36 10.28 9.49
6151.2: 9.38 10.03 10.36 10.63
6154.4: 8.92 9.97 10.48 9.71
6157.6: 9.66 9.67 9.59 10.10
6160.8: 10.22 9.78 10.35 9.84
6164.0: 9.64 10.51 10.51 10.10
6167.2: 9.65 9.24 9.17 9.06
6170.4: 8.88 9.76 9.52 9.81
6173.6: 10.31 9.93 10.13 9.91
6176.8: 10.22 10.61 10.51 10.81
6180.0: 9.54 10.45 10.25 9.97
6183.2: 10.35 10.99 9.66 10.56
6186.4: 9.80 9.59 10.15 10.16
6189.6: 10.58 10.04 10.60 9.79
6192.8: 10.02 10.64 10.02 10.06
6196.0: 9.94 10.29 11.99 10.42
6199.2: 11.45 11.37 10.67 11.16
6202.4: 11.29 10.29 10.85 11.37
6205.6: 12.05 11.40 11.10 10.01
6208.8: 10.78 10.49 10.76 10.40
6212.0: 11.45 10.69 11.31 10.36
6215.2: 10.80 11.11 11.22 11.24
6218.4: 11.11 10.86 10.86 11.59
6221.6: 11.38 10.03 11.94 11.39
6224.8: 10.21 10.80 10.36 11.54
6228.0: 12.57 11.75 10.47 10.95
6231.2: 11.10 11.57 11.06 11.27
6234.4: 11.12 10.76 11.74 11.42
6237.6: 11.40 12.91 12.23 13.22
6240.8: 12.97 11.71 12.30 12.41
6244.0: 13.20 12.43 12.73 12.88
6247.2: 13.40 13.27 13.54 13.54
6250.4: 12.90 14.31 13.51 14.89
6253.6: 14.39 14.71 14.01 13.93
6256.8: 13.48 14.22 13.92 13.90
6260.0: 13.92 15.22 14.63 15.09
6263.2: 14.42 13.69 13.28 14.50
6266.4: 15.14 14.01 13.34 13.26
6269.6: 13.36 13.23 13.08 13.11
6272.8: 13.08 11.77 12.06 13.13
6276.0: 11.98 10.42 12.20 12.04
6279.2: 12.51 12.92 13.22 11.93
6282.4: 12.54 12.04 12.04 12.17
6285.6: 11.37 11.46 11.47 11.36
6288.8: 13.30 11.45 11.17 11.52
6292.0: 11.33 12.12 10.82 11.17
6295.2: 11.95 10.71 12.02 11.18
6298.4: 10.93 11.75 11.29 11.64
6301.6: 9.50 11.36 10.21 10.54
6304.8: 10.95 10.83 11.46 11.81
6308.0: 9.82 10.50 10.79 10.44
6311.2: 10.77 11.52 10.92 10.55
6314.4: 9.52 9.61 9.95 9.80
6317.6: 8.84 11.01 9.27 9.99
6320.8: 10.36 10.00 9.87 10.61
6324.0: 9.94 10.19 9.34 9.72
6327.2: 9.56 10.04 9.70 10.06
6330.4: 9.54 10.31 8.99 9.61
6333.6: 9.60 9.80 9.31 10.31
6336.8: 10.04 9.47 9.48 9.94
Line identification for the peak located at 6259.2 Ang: C III] 1909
